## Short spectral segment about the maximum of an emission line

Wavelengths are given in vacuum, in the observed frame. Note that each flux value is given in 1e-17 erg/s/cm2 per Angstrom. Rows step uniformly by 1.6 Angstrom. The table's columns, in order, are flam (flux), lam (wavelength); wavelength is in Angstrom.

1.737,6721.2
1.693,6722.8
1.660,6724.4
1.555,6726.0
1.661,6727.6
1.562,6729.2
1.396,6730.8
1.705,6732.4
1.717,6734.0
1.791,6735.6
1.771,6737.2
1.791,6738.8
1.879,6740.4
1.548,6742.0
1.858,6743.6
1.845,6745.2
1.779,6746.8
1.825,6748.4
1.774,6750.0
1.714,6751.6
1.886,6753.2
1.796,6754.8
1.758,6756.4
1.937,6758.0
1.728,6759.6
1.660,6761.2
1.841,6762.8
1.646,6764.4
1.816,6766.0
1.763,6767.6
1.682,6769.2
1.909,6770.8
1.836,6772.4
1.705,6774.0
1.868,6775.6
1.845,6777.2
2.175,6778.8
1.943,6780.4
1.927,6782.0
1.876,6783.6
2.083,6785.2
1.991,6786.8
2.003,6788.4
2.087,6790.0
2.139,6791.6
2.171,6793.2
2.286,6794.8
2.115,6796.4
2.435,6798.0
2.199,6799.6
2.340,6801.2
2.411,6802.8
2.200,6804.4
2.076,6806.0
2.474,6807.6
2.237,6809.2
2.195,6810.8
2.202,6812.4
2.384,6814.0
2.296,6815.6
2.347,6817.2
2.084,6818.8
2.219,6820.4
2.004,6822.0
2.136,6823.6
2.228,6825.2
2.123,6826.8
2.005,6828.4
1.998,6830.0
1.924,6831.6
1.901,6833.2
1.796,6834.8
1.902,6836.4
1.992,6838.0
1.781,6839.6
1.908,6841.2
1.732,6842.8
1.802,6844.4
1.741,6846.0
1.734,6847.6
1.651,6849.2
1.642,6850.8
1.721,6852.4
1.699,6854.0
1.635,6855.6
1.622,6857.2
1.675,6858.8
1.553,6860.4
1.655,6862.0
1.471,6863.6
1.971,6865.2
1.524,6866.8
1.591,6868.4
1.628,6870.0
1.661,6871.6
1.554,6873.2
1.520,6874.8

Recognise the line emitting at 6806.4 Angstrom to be C III] 1909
